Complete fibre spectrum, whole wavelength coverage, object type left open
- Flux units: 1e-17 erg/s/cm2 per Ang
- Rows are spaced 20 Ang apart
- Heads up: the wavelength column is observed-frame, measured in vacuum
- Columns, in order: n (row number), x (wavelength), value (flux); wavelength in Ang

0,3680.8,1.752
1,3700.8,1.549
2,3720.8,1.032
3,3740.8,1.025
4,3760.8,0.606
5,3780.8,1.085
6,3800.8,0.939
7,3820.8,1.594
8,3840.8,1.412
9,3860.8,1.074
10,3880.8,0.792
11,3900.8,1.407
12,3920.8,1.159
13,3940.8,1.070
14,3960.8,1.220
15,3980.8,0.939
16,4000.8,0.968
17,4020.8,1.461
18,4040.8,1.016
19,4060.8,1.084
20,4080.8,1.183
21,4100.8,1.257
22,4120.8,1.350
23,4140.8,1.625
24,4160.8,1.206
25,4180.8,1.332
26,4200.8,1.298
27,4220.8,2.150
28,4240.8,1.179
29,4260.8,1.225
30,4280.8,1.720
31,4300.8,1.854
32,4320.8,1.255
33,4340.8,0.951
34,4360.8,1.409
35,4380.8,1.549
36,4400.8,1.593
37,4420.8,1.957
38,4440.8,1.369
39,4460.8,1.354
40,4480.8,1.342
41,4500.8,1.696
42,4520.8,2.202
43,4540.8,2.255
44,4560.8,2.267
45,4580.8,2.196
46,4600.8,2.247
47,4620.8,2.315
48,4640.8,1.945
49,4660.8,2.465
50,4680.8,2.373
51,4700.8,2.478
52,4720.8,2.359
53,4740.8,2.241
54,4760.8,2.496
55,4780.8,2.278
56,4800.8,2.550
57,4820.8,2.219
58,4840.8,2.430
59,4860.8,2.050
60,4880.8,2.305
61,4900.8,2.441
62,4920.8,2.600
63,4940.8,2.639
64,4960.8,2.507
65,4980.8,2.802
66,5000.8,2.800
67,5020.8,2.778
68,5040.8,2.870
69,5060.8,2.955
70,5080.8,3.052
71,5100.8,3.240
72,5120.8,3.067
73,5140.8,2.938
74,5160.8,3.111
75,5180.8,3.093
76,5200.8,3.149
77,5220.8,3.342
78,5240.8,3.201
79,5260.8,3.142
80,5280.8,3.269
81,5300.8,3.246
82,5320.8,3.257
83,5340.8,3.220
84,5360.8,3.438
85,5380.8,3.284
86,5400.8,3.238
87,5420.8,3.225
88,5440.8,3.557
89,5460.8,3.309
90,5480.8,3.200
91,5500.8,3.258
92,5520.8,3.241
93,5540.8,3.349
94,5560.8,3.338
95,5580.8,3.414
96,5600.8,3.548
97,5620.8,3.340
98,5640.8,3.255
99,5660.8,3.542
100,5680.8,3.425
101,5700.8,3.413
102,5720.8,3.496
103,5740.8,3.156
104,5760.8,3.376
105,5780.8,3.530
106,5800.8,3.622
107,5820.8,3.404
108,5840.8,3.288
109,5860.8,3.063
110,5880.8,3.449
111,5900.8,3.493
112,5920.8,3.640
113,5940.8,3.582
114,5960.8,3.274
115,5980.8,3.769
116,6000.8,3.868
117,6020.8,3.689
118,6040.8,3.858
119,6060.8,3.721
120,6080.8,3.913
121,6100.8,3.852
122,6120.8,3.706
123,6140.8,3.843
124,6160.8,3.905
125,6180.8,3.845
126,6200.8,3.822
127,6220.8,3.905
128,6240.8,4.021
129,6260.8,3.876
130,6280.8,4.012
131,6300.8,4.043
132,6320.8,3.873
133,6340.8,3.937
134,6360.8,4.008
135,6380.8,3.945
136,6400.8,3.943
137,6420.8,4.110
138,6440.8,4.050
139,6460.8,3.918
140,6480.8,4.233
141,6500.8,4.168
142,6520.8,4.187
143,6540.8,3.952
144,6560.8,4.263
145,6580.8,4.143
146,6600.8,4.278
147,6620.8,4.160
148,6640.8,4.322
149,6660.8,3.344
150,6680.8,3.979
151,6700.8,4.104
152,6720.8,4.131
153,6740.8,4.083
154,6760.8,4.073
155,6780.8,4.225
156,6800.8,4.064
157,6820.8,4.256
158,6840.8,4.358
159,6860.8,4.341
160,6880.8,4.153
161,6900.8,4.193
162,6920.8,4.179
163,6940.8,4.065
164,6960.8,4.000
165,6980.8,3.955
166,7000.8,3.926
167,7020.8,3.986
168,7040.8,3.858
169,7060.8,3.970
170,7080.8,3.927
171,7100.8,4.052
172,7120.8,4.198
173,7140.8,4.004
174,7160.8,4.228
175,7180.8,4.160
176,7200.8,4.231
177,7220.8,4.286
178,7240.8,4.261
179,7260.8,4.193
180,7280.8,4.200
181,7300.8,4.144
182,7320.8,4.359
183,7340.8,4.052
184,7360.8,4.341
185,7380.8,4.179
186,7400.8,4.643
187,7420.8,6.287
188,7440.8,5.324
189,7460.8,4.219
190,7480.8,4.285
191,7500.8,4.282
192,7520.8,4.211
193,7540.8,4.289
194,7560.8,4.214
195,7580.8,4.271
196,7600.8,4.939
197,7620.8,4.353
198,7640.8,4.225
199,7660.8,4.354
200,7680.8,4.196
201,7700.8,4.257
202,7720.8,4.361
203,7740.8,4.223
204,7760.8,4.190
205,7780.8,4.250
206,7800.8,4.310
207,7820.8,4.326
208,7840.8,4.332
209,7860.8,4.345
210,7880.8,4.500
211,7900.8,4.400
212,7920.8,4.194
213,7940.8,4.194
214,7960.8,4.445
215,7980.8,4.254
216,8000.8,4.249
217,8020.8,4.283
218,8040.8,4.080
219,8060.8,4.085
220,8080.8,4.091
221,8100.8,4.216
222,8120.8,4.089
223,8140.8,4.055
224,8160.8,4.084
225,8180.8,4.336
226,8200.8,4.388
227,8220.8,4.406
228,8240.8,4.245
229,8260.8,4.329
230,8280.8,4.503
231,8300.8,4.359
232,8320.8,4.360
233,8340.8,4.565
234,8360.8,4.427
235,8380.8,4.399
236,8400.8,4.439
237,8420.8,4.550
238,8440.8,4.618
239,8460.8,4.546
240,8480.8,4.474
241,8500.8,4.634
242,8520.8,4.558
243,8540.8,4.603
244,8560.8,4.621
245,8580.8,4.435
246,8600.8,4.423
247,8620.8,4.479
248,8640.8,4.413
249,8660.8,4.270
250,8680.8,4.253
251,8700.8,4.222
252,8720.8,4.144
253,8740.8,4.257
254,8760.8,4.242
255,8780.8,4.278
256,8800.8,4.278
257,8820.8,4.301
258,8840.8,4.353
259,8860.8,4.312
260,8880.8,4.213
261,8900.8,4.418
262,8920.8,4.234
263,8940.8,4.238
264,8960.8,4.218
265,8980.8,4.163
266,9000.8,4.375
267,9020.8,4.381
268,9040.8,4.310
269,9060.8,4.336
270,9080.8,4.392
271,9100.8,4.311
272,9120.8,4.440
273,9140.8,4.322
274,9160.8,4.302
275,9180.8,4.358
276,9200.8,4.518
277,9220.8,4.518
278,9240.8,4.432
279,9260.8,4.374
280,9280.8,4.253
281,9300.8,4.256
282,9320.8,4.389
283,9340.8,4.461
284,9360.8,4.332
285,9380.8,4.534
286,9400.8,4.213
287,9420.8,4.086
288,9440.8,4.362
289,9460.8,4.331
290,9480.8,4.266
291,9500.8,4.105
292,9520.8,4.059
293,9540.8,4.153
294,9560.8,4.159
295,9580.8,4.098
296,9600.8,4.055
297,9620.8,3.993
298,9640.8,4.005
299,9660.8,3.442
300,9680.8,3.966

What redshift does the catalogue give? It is 0.130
